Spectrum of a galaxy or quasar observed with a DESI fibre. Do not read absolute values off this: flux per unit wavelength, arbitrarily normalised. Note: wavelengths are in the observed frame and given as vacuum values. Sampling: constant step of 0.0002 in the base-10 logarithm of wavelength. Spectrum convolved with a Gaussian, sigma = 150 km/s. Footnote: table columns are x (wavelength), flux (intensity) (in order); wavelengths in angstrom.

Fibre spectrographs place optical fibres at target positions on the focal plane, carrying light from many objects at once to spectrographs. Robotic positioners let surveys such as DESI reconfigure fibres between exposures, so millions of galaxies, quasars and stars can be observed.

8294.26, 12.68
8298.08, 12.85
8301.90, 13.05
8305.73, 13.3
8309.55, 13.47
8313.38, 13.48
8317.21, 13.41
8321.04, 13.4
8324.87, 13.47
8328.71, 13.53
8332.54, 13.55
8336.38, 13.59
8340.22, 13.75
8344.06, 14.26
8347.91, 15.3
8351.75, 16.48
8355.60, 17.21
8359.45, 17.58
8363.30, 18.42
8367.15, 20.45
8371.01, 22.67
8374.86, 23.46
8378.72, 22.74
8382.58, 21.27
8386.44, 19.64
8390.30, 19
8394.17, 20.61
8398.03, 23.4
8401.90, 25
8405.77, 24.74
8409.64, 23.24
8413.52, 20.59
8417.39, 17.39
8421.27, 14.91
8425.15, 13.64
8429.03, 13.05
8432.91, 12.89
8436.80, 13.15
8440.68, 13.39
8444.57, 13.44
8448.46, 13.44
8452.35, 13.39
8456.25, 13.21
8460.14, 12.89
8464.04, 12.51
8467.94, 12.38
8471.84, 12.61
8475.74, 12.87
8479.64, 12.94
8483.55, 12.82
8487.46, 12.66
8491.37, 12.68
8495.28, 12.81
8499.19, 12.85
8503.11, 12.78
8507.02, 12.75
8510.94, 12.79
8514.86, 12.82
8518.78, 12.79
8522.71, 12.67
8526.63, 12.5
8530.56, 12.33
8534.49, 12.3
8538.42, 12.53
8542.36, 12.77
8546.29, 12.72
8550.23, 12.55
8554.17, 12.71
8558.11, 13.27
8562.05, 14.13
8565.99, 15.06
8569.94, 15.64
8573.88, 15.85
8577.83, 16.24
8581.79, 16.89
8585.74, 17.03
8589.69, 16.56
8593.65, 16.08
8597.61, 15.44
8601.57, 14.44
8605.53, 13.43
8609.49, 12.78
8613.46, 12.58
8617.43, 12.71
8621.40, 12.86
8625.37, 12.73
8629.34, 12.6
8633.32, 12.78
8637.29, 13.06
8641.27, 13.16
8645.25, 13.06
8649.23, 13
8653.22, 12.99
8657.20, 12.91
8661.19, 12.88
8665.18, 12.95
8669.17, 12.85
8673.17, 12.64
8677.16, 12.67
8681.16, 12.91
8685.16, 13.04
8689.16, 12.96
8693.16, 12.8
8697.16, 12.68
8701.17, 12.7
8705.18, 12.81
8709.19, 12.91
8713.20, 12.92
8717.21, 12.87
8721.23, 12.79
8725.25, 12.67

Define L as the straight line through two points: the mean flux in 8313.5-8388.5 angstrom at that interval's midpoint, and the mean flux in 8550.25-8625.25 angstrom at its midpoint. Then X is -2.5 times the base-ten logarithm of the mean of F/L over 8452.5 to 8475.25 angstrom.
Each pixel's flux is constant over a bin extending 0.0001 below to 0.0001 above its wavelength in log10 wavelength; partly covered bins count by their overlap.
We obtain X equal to 0.23 mag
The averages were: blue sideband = 17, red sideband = 14.5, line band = 12.8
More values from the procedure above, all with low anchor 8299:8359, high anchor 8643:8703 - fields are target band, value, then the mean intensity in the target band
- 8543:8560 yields 0.043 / 12.8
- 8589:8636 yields -0.045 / 13.7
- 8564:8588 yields -0.215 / 16.1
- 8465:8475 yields 0.090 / 12.5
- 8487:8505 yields 0.063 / 12.8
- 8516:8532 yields 0.070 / 12.6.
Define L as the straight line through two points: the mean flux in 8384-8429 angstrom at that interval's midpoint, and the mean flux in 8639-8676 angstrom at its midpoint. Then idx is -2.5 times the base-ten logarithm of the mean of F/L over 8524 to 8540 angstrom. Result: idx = 0.302 mag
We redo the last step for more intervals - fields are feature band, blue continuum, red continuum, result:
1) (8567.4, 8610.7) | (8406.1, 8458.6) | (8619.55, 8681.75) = -0.146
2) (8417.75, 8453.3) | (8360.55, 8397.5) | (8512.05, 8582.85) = 0.329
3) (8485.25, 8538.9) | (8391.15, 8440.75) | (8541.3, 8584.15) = 0.237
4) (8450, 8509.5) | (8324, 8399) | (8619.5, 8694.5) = 0.239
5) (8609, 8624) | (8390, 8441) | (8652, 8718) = 0.123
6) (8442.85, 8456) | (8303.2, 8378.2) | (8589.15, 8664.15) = 0.122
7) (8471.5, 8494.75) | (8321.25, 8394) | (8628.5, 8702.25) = 0.220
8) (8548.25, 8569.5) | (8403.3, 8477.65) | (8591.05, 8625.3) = 0.034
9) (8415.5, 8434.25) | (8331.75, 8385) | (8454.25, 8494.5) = 0.045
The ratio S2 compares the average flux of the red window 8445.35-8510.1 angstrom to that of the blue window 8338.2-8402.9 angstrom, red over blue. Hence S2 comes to 0.66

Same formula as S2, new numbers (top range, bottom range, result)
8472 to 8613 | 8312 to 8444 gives 0.79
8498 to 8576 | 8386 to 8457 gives 0.76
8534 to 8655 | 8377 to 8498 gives 0.86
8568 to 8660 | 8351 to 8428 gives 0.70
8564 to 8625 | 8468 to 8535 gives 1.17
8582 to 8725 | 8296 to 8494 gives 0.84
